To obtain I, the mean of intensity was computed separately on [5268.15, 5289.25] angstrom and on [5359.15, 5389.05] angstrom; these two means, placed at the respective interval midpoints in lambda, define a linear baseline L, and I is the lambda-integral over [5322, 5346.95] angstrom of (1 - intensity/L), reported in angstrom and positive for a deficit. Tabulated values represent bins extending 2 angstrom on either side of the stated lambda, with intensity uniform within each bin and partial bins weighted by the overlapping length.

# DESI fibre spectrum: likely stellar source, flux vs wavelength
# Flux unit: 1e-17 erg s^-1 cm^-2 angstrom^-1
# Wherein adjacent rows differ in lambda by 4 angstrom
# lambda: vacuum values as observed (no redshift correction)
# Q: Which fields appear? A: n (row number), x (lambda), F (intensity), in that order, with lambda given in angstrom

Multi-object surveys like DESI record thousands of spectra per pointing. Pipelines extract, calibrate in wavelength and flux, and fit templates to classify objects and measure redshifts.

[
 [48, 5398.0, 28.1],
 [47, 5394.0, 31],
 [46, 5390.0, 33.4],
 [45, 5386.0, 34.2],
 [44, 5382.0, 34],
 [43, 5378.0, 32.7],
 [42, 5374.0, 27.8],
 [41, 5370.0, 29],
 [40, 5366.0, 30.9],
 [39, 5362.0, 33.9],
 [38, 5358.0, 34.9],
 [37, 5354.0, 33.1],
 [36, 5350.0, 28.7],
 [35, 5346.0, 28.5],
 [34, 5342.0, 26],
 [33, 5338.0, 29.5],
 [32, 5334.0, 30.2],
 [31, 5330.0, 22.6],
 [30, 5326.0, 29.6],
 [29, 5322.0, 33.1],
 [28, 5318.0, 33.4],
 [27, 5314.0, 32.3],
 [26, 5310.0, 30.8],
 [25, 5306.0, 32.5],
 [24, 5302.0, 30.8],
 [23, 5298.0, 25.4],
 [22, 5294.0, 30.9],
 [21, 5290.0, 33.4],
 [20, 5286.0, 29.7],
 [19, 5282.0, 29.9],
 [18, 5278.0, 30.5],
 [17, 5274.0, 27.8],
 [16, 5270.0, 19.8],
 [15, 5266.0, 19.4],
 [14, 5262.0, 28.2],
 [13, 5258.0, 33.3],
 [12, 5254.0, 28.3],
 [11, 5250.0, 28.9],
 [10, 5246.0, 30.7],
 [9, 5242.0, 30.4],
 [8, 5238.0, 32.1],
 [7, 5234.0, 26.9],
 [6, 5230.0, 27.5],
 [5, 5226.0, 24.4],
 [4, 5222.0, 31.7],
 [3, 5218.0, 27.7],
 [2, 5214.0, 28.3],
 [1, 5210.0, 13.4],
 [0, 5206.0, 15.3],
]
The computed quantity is 1.8 angstrom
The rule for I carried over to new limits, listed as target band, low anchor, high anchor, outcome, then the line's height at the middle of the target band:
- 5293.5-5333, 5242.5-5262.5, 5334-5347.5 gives -1.7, 28.8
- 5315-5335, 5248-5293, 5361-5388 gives 0.1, 30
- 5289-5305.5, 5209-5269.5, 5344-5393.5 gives -0.4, 29.4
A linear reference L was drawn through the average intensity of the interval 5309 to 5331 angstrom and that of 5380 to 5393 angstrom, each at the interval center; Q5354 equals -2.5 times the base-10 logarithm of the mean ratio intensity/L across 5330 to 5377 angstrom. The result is 0.08 mag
